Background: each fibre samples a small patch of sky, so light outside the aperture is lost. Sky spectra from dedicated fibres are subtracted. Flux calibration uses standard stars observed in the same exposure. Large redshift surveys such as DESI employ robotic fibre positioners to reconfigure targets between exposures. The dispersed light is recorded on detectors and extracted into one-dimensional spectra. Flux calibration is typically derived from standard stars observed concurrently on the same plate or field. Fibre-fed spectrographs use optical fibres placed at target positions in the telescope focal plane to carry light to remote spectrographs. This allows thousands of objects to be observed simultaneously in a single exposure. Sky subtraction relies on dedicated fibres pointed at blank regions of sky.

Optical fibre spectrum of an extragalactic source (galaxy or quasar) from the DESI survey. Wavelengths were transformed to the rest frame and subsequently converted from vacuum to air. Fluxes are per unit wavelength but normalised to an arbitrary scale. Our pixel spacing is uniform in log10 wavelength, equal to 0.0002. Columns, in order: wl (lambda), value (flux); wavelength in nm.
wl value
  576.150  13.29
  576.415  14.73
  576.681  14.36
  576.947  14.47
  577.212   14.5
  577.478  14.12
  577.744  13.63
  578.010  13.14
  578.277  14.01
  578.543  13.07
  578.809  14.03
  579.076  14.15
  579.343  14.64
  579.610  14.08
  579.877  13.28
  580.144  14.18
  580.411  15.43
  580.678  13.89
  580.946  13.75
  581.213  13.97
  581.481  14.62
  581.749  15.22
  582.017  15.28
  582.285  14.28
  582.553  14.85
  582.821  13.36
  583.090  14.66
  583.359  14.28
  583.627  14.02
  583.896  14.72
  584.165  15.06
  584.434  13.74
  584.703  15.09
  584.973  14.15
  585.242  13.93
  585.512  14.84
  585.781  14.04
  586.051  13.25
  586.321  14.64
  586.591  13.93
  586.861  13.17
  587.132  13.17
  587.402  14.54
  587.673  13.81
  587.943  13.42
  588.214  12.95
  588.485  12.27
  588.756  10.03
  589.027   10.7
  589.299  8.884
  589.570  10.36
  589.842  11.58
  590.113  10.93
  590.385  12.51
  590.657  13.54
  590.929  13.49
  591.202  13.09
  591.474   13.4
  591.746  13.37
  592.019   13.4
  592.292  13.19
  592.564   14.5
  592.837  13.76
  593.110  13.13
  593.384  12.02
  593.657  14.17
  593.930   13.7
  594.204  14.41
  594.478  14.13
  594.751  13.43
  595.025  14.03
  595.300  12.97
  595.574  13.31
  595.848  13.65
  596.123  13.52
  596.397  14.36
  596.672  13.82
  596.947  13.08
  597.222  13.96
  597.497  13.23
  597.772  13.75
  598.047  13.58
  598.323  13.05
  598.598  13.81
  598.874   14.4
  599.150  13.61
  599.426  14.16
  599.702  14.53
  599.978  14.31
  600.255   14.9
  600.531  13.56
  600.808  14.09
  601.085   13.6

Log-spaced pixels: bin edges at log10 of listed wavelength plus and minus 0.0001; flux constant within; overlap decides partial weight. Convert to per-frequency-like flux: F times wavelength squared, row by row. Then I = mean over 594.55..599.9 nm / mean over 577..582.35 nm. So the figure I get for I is 1.03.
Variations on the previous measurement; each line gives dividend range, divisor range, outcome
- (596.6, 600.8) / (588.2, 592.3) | 1.18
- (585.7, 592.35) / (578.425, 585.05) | 0.91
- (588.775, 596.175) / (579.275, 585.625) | 0.93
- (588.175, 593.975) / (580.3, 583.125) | 0.89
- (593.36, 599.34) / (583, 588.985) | 1.03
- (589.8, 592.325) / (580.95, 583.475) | 0.92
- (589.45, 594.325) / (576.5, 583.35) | 0.96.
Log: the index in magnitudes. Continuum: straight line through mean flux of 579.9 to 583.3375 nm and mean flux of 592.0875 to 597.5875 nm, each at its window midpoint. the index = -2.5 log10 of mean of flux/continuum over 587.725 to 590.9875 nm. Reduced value 0.19 mag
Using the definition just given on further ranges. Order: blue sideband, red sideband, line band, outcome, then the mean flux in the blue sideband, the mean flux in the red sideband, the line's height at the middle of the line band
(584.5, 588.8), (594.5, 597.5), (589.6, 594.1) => 0.05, 13.7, 13.6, 13.6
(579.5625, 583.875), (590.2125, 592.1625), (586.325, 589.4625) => 0.09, 14.3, 13.2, 13.6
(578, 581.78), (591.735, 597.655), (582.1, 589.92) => 0.04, 14.1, 13.6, 13.9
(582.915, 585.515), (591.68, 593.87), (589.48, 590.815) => 0.16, 14.4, 13.5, 13.7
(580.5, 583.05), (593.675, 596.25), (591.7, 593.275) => 0.02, 14.4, 13.7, 13.8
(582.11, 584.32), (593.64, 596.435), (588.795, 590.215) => 0.32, 14.4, 13.8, 14.1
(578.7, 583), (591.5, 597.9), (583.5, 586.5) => -0.02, 14.3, 13.6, 14.1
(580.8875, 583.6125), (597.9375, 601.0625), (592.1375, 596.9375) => 0.04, 14.4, 14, 14.1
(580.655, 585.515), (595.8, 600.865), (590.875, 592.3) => 0.06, 14.4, 13.9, 14.1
